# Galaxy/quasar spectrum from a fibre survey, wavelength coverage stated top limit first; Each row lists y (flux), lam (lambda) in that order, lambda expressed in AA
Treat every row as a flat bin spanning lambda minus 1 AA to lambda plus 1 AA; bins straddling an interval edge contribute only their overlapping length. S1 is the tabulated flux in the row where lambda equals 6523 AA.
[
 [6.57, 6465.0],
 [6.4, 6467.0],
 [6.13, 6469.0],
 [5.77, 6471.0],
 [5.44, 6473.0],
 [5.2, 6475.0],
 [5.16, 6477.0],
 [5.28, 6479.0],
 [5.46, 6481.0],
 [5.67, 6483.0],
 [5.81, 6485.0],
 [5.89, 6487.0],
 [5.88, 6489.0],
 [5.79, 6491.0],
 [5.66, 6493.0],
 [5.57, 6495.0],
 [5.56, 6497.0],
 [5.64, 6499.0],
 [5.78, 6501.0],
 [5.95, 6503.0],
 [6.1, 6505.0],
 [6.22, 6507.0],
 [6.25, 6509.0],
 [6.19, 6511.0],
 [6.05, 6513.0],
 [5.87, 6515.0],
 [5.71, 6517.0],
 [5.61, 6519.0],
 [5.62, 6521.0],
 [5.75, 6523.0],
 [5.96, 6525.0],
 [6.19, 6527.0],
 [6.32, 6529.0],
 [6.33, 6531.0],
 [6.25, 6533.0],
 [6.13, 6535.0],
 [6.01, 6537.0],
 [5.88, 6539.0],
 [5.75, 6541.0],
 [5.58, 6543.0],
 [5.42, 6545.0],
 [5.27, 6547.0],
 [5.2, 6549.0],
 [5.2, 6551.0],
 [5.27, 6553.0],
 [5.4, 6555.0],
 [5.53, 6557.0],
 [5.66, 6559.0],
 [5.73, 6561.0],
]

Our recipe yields 5.75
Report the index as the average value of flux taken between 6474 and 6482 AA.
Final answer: 5.28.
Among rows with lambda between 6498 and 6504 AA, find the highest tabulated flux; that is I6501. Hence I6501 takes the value 5.95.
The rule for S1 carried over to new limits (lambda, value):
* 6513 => 6.05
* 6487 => 5.89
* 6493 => 5.66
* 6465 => 6.57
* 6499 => 5.64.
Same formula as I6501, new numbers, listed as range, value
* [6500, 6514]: 6.25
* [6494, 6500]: 5.64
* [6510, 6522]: 6.19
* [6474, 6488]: 5.89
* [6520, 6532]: 6.33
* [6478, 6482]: 5.46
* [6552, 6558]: 5.53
